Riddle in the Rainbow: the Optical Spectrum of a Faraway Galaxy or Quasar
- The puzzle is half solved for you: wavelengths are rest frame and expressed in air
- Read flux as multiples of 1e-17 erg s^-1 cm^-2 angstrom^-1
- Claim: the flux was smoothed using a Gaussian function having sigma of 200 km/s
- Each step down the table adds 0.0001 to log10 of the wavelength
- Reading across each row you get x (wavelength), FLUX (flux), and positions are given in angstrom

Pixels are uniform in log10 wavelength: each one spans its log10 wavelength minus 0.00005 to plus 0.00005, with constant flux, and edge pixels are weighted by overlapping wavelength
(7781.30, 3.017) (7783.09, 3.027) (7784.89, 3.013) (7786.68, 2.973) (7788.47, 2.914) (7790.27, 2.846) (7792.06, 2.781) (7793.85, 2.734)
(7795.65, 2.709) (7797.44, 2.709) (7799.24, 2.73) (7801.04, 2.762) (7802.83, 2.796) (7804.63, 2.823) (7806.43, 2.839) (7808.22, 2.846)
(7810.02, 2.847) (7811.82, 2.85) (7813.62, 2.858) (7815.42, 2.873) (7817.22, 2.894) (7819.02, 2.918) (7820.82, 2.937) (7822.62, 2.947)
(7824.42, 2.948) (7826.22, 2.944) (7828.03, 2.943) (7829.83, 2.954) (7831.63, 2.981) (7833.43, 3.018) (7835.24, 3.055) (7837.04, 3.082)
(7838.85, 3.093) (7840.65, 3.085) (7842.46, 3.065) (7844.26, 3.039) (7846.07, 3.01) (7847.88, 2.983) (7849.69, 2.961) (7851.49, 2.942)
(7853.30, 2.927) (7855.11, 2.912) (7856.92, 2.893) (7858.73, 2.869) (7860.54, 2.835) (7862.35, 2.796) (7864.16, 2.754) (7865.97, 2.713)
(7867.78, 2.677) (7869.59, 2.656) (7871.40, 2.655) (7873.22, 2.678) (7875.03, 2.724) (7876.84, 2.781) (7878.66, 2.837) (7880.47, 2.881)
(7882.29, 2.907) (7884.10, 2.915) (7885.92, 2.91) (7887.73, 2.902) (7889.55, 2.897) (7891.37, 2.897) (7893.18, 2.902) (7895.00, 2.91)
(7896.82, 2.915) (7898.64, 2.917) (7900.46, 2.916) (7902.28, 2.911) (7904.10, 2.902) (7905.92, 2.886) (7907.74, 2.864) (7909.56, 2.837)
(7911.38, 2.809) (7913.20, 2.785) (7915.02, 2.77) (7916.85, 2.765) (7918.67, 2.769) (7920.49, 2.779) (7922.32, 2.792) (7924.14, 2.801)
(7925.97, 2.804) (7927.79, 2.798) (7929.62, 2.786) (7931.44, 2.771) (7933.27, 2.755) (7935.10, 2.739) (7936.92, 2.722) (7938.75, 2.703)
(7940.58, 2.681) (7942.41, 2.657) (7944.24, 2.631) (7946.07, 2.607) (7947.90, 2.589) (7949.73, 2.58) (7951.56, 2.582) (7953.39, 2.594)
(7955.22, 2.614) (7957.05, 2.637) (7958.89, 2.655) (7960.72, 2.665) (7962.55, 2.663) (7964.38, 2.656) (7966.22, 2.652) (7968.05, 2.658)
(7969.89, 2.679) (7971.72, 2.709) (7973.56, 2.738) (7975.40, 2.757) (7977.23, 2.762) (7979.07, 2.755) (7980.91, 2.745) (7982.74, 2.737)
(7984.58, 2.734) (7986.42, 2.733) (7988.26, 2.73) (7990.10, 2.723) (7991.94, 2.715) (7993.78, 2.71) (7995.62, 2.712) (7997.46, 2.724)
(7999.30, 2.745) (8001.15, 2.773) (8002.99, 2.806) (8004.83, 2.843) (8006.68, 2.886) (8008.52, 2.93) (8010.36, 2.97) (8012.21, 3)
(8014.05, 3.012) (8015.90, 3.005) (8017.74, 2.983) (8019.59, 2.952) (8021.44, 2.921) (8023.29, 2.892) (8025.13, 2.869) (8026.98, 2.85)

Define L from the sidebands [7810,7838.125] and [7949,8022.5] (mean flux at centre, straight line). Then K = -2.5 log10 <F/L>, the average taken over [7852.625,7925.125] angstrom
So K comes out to 0.02 mag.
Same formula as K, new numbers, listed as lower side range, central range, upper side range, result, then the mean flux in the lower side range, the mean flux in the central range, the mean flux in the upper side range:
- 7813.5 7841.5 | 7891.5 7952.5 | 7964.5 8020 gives 0.04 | 2.97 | 2.78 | 2.79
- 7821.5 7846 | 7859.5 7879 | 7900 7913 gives 0.08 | 3.01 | 2.73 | 2.87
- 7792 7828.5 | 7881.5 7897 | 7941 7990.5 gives -0.06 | 2.84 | 2.91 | 2.68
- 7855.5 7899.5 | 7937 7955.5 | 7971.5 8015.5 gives 0.07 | 2.83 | 2.63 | 2.79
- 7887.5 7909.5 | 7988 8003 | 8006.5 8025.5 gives 0.08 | 2.9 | 2.73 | 2.95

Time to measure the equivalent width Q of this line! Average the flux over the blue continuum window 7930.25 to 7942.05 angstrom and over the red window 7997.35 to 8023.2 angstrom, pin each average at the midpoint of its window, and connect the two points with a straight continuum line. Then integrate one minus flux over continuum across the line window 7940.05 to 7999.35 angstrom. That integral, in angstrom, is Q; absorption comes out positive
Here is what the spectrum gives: 2.6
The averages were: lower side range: 2.73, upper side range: 2.9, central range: 2.68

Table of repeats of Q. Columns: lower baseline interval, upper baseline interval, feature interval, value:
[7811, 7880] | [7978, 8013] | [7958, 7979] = 0.8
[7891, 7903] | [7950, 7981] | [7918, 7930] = 0.1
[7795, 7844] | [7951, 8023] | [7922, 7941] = 0.4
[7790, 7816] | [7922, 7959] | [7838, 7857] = -1.6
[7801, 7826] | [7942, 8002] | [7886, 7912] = -1.1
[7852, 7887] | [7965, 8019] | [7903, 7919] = -0.1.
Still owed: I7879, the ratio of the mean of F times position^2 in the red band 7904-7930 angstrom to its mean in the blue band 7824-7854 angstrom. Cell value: 0.95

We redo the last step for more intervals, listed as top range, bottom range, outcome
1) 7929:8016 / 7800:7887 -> 0.98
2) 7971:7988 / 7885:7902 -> 0.96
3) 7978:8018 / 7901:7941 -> 1.03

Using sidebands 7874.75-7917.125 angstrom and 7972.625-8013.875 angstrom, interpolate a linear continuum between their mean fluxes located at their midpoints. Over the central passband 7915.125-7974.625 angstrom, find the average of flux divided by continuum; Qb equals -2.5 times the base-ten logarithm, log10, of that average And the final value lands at 0.052 mag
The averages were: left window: 2.87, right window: 2.79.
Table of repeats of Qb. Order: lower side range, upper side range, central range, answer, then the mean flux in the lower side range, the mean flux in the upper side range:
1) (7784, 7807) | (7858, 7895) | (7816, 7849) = -0.067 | 2.82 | 2.81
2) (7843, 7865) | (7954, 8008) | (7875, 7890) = 0.001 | 2.91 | 2.72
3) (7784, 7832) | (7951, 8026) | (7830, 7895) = -0.021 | 2.86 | 2.77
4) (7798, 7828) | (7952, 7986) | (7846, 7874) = -0.005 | 2.86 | 2.69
